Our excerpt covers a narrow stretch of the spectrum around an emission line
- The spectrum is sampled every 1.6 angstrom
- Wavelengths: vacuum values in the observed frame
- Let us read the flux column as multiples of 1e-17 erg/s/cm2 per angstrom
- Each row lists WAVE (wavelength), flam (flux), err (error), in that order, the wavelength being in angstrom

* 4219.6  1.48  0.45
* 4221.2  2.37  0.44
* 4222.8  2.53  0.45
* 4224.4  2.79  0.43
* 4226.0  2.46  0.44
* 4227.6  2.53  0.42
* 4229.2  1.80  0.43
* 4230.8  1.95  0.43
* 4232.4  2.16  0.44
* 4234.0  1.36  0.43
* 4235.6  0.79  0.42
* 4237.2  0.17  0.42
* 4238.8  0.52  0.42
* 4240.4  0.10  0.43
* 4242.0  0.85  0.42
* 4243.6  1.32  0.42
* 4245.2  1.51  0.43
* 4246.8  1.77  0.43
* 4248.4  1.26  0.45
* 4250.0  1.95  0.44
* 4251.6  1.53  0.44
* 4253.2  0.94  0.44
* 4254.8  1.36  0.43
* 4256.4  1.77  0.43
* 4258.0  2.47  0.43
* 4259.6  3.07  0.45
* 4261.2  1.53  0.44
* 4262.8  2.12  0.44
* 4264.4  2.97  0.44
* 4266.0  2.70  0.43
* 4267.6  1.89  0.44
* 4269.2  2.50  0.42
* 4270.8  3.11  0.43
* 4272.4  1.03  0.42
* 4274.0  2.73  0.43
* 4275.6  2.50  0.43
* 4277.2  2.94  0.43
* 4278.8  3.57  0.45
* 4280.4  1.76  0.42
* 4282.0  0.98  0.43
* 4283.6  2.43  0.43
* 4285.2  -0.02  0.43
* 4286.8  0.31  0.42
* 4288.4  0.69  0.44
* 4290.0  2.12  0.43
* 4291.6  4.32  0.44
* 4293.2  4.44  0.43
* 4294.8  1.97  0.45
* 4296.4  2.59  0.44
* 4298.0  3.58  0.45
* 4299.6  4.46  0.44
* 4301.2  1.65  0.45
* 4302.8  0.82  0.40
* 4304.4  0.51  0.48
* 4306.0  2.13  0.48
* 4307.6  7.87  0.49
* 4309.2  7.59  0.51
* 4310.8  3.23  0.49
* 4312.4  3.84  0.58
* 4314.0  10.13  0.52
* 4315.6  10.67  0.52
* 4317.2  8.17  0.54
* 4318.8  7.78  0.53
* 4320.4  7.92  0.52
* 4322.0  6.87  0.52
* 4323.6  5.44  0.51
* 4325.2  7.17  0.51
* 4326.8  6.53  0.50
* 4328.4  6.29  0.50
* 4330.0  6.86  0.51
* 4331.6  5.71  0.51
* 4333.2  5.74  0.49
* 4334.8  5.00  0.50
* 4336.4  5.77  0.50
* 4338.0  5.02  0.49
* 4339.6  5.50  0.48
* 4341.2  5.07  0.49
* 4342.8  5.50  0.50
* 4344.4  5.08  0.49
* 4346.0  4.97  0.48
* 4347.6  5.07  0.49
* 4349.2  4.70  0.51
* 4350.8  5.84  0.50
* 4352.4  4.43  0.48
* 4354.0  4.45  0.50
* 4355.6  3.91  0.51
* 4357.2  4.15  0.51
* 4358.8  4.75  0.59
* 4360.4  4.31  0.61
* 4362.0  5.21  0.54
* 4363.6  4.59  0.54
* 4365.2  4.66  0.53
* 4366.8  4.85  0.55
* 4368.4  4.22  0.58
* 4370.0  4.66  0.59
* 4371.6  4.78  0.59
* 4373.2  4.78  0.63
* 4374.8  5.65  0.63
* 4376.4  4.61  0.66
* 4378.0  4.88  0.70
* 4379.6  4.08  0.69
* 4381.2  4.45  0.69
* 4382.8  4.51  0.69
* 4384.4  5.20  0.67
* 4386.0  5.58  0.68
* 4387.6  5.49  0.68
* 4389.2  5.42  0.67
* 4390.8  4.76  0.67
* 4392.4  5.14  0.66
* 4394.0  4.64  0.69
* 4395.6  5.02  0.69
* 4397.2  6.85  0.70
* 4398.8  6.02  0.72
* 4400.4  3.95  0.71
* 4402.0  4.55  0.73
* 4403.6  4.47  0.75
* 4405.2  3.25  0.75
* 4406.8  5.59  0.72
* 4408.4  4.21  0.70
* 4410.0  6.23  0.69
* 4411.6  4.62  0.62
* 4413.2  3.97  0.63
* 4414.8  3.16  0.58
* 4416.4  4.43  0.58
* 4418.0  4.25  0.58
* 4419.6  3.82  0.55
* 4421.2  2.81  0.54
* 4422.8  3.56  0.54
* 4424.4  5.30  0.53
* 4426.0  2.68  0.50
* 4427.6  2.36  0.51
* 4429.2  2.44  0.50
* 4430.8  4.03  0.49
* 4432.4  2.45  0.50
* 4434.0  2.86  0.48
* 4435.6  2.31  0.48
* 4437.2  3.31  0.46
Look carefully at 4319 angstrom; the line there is Lyman alpha 1216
